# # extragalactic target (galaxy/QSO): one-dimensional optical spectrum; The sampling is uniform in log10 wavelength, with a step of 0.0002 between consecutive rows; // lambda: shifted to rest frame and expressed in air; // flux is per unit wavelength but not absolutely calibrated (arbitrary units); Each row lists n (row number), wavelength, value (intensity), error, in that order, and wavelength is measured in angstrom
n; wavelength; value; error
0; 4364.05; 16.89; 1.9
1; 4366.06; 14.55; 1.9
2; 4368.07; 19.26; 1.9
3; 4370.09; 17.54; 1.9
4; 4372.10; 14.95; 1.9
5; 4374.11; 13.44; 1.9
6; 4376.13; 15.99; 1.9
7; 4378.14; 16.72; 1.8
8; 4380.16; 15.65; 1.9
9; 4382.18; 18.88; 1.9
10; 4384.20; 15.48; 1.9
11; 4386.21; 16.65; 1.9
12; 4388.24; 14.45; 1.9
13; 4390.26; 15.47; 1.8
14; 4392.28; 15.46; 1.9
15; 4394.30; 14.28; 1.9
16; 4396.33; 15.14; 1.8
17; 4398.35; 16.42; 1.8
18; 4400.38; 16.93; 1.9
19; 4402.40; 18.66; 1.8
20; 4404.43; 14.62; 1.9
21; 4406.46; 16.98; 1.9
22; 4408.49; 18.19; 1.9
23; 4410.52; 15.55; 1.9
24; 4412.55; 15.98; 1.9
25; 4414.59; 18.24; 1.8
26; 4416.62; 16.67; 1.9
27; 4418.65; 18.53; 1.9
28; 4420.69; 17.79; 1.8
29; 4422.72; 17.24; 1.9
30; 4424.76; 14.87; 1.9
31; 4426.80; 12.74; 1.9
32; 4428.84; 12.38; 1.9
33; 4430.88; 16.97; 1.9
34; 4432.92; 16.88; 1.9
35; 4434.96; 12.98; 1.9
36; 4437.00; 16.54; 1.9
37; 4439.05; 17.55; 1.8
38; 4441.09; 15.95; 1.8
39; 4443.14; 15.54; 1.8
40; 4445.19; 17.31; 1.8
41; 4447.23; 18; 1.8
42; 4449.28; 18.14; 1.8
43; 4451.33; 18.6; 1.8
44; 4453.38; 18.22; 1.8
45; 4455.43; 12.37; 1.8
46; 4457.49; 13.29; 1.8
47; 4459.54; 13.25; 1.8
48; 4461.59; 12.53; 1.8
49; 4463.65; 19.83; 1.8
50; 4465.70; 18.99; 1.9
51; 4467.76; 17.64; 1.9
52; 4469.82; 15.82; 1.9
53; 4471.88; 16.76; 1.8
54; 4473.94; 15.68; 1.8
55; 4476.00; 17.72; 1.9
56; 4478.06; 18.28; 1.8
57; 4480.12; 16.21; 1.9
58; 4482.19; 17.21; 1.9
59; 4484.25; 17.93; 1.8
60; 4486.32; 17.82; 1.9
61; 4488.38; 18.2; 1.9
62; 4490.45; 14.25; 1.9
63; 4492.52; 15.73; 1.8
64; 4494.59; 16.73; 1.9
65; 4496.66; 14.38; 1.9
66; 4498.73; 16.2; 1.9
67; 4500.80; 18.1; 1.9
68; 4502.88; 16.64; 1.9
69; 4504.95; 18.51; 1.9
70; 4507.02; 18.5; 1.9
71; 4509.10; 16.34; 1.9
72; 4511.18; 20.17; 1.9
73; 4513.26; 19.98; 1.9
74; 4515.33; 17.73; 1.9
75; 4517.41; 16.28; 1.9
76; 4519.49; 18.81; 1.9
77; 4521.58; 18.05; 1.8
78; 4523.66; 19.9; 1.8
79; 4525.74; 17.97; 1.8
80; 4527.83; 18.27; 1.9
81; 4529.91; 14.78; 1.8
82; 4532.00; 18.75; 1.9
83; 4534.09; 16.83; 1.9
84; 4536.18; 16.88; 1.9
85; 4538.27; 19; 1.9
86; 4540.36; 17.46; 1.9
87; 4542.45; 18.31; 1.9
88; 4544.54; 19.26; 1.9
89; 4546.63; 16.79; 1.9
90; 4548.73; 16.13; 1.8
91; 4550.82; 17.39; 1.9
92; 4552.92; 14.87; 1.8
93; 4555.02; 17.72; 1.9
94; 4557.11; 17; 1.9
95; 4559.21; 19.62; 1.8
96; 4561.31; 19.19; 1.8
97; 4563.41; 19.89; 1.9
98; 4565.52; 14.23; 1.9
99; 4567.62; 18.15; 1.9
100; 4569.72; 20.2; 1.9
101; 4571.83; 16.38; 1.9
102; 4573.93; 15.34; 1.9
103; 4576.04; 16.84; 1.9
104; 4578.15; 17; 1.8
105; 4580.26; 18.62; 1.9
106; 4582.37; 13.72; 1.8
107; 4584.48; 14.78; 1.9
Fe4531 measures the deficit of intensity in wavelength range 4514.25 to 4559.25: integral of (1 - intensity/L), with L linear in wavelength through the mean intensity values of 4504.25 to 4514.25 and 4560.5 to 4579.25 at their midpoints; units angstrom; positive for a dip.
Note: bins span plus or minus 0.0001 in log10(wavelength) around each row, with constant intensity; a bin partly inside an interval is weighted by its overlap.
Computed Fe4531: 1.3 angstrom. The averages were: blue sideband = 18.7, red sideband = 17.4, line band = 17.6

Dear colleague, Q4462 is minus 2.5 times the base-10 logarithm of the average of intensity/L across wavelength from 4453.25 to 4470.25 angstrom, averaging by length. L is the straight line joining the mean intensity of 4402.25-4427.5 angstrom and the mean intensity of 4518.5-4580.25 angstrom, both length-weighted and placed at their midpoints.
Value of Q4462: 0.09 mag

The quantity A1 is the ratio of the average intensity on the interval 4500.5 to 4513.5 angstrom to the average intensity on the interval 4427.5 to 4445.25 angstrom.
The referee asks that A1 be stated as 1.16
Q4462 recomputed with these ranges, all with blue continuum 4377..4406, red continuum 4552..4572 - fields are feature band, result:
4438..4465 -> 0.03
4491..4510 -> 0.03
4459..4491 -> 0.00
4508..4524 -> -0.06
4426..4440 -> 0.09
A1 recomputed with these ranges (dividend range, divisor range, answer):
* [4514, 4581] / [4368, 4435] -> 1.09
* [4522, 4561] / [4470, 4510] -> 1.05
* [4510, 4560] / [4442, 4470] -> 1.09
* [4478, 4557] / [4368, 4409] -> 1.08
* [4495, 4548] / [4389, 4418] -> 1.08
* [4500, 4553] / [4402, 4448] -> 1.09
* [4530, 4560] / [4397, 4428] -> 1.05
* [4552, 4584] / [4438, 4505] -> 1.04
